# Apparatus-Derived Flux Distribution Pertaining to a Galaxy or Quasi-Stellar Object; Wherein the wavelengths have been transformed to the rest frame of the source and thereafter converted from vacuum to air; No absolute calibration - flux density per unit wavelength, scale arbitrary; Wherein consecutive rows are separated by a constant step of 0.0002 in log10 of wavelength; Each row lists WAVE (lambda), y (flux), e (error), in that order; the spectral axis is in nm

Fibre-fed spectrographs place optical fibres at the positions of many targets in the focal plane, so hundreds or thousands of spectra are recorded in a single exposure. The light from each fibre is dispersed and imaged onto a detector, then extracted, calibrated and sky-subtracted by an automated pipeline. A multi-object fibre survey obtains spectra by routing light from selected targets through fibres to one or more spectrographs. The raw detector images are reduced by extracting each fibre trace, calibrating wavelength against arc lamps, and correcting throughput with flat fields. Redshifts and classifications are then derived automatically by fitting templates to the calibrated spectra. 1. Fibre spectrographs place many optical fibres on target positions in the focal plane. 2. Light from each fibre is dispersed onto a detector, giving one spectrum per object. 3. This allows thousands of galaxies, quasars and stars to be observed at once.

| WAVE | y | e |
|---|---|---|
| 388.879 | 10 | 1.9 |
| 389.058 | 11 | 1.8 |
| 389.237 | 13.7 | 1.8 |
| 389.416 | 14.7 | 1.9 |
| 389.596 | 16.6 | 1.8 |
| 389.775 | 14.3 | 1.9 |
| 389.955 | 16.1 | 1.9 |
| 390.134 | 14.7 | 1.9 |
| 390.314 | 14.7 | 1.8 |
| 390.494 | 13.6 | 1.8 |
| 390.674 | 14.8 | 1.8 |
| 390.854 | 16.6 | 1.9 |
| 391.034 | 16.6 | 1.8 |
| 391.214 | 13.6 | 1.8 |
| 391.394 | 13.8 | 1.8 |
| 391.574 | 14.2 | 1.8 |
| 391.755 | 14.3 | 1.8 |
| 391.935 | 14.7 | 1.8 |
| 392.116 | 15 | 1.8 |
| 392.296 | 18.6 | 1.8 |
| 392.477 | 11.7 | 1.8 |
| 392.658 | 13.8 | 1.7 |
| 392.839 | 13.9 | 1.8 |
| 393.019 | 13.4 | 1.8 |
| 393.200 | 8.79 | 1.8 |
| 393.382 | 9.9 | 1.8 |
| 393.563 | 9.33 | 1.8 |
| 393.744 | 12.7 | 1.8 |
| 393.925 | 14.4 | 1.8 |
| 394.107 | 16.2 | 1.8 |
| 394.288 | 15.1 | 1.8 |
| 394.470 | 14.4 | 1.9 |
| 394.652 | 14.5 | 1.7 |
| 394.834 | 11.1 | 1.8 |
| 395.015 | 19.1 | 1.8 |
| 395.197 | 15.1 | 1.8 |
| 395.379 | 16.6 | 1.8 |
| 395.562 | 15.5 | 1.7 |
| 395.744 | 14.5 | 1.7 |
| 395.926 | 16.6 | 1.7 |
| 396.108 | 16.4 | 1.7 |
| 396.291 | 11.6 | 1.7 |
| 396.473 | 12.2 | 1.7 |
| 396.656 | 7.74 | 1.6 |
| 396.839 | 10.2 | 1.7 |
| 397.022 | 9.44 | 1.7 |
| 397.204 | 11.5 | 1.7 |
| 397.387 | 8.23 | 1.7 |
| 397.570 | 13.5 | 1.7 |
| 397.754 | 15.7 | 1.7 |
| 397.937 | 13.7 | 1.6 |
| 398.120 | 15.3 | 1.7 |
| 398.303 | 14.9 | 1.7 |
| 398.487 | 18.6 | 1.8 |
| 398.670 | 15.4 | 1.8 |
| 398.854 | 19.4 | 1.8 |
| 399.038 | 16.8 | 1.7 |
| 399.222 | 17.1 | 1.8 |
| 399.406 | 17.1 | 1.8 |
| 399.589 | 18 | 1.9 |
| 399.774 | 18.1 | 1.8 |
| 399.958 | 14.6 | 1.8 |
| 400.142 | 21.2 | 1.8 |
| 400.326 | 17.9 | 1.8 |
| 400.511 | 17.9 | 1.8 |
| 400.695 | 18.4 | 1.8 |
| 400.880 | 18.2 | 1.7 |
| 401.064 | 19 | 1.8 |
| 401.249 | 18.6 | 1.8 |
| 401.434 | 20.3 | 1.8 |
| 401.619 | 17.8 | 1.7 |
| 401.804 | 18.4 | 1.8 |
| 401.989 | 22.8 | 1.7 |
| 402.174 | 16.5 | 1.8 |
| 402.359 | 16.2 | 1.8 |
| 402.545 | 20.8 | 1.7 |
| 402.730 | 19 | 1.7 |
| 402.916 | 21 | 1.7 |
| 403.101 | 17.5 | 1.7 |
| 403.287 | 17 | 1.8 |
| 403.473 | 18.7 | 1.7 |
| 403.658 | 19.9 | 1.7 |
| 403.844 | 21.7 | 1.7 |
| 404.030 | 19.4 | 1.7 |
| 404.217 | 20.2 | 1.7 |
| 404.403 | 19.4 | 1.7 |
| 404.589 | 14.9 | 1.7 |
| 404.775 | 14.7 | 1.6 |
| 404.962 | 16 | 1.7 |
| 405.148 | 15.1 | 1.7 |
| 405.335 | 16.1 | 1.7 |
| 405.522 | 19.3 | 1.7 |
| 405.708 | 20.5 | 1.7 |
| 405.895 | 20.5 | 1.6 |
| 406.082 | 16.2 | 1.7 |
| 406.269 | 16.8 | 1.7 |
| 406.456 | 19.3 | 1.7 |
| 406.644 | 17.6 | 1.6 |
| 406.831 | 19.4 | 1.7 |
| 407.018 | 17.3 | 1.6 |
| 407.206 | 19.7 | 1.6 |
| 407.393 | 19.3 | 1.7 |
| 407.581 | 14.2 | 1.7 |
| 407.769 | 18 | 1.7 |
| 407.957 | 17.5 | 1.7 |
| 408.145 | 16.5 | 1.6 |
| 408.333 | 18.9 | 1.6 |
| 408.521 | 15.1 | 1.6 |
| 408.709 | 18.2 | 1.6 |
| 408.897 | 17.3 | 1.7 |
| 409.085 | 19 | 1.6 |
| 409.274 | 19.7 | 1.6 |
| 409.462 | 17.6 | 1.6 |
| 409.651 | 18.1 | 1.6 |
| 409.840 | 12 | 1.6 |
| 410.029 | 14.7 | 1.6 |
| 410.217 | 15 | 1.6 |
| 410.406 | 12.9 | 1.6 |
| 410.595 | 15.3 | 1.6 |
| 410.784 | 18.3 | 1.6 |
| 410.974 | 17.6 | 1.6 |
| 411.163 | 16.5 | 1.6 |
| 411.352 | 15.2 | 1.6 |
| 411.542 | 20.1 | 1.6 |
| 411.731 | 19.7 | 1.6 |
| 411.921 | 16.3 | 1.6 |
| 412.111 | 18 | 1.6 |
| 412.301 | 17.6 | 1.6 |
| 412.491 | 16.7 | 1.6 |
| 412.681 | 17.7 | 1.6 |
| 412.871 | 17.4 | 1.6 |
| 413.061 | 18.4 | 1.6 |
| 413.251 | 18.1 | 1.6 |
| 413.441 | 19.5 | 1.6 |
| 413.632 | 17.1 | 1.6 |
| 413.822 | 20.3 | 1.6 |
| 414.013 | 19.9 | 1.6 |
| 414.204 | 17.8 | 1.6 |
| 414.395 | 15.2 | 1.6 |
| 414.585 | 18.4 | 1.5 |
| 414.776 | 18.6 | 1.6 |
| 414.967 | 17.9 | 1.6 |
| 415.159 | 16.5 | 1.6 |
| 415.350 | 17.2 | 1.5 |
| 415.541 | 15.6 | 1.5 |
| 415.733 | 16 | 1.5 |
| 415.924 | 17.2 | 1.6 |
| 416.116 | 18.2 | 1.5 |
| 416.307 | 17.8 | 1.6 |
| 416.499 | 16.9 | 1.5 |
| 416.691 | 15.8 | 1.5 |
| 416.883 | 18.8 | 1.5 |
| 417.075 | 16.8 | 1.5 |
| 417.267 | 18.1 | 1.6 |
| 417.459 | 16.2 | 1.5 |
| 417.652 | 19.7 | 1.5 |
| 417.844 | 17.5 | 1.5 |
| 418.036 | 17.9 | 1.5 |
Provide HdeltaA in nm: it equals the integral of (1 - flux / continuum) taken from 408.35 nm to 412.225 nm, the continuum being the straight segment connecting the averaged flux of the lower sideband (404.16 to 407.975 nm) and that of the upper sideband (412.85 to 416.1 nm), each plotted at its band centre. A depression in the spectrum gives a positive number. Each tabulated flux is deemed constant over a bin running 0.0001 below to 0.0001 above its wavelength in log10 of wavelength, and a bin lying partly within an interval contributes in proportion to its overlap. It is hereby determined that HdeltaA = 0.18 nm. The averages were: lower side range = 17.7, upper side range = 17.7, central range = 16.9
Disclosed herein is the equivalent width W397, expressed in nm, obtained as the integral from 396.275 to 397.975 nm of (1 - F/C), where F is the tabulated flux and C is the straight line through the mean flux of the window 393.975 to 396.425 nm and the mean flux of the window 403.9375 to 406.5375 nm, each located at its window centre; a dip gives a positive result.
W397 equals 0.47 nm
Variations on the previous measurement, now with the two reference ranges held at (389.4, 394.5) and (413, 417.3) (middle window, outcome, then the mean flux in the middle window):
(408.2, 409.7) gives -0.11 nm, 18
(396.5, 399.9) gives 0.15 nm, 14.4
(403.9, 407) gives -0.32 nm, 17.9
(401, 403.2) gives -0.47 nm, 19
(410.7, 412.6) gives -0.05 nm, 17.6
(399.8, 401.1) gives -0.23 nm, 18.1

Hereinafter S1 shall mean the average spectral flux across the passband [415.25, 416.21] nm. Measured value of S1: 16.8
